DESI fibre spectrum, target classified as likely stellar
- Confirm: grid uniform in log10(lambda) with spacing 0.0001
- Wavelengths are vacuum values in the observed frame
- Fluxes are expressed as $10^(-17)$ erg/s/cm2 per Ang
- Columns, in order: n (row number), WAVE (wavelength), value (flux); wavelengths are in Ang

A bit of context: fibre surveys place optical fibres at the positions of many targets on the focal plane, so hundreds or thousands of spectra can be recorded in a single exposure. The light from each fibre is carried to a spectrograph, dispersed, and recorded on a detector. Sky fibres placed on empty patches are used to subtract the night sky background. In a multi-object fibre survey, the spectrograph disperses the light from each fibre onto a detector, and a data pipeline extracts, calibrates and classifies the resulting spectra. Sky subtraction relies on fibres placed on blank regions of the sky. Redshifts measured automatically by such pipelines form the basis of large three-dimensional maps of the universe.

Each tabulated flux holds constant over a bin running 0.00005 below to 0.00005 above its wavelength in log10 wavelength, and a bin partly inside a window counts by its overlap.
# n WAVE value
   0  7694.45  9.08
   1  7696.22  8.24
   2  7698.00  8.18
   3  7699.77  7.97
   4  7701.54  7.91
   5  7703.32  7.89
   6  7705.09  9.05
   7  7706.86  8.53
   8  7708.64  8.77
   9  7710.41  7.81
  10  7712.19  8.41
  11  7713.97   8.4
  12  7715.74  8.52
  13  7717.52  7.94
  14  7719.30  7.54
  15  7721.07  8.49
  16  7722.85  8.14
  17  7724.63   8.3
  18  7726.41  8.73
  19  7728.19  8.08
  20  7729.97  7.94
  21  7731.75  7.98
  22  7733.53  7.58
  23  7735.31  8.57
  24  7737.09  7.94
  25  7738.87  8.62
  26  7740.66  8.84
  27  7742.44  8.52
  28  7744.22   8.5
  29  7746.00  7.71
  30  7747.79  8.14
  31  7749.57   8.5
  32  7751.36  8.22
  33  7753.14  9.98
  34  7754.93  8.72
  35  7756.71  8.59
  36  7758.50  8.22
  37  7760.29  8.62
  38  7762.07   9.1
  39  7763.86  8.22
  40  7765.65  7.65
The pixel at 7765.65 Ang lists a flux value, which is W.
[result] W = 7.65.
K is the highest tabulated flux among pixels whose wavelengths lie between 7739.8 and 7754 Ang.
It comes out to 9.98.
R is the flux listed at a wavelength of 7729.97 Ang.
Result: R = 7.94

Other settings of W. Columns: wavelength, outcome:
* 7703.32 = 7.89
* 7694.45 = 9.08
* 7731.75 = 7.98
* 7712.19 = 8.41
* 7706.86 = 8.53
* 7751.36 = 8.22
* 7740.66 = 8.84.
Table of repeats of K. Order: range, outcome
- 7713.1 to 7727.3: 8.73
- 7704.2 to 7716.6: 9.05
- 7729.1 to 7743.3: 8.84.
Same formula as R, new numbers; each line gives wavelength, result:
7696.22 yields 8.24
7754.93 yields 8.72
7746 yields 7.71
